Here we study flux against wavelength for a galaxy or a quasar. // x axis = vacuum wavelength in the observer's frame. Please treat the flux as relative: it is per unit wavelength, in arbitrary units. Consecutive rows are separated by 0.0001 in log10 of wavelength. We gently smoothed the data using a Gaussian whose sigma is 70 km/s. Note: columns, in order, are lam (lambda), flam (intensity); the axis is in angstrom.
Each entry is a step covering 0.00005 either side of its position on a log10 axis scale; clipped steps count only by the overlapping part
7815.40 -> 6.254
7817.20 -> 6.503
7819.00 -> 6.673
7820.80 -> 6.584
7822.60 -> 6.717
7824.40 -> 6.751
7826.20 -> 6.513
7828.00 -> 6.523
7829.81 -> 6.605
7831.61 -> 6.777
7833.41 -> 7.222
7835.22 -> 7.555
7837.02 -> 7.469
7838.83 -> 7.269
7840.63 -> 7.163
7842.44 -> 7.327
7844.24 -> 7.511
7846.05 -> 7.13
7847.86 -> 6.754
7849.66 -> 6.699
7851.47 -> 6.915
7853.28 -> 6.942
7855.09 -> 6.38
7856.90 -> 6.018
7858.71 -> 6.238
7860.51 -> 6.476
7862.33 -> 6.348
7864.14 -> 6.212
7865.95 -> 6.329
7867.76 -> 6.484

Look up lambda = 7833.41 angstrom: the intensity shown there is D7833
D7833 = 7.222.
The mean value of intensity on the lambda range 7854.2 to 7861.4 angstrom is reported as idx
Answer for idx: 6.28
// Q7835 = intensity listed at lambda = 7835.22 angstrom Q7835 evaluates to 7.555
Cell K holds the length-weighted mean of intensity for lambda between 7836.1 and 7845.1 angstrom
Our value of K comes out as 7.35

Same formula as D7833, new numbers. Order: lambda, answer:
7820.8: 6.584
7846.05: 7.13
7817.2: 6.503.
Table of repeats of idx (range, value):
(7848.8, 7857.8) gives 6.59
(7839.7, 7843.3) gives 7.25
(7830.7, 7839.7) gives 7.26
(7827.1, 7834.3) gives 6.78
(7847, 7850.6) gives 6.74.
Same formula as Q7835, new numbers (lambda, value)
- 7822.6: 6.717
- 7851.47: 6.915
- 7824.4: 6.751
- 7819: 6.673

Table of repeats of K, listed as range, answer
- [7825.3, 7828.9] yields 6.52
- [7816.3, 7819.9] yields 6.59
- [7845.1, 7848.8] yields 6.95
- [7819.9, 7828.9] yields 6.62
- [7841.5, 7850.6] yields 7.08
